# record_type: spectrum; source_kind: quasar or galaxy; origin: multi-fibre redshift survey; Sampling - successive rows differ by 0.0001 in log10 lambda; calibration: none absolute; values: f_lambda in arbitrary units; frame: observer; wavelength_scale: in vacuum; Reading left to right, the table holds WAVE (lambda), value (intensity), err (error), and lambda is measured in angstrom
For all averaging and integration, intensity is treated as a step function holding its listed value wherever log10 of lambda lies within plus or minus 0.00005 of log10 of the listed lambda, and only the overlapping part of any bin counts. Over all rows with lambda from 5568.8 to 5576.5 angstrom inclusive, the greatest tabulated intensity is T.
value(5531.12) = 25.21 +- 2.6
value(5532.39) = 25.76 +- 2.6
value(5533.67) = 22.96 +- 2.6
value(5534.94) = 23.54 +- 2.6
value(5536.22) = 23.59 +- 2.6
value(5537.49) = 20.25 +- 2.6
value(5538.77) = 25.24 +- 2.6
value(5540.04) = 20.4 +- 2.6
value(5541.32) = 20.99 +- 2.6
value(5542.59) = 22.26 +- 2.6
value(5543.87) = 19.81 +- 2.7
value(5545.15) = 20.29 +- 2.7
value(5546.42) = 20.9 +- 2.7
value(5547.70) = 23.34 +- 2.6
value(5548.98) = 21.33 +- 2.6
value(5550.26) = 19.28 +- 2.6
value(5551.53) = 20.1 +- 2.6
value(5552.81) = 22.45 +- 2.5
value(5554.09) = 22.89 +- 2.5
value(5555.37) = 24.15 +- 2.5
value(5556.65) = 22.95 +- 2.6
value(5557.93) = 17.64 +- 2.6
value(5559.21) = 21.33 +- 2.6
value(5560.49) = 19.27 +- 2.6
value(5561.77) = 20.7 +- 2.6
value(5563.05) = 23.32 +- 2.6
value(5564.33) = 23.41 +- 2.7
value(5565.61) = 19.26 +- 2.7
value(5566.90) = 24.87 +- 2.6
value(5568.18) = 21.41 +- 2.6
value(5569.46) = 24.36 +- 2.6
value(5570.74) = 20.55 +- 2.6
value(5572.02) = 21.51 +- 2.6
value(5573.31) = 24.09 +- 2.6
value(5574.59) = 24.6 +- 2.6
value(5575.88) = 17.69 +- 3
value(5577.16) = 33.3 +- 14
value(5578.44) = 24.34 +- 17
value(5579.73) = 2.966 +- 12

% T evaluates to 24.6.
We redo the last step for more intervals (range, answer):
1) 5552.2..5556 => 24.15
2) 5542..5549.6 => 23.34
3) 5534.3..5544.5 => 25.24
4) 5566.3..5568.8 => 24.87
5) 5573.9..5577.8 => 33.3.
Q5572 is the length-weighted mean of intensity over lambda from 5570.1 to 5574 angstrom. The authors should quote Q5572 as 22.1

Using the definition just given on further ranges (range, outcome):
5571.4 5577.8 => 24.2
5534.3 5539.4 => 23.1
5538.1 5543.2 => 22.2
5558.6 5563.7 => 21.2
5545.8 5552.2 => 21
